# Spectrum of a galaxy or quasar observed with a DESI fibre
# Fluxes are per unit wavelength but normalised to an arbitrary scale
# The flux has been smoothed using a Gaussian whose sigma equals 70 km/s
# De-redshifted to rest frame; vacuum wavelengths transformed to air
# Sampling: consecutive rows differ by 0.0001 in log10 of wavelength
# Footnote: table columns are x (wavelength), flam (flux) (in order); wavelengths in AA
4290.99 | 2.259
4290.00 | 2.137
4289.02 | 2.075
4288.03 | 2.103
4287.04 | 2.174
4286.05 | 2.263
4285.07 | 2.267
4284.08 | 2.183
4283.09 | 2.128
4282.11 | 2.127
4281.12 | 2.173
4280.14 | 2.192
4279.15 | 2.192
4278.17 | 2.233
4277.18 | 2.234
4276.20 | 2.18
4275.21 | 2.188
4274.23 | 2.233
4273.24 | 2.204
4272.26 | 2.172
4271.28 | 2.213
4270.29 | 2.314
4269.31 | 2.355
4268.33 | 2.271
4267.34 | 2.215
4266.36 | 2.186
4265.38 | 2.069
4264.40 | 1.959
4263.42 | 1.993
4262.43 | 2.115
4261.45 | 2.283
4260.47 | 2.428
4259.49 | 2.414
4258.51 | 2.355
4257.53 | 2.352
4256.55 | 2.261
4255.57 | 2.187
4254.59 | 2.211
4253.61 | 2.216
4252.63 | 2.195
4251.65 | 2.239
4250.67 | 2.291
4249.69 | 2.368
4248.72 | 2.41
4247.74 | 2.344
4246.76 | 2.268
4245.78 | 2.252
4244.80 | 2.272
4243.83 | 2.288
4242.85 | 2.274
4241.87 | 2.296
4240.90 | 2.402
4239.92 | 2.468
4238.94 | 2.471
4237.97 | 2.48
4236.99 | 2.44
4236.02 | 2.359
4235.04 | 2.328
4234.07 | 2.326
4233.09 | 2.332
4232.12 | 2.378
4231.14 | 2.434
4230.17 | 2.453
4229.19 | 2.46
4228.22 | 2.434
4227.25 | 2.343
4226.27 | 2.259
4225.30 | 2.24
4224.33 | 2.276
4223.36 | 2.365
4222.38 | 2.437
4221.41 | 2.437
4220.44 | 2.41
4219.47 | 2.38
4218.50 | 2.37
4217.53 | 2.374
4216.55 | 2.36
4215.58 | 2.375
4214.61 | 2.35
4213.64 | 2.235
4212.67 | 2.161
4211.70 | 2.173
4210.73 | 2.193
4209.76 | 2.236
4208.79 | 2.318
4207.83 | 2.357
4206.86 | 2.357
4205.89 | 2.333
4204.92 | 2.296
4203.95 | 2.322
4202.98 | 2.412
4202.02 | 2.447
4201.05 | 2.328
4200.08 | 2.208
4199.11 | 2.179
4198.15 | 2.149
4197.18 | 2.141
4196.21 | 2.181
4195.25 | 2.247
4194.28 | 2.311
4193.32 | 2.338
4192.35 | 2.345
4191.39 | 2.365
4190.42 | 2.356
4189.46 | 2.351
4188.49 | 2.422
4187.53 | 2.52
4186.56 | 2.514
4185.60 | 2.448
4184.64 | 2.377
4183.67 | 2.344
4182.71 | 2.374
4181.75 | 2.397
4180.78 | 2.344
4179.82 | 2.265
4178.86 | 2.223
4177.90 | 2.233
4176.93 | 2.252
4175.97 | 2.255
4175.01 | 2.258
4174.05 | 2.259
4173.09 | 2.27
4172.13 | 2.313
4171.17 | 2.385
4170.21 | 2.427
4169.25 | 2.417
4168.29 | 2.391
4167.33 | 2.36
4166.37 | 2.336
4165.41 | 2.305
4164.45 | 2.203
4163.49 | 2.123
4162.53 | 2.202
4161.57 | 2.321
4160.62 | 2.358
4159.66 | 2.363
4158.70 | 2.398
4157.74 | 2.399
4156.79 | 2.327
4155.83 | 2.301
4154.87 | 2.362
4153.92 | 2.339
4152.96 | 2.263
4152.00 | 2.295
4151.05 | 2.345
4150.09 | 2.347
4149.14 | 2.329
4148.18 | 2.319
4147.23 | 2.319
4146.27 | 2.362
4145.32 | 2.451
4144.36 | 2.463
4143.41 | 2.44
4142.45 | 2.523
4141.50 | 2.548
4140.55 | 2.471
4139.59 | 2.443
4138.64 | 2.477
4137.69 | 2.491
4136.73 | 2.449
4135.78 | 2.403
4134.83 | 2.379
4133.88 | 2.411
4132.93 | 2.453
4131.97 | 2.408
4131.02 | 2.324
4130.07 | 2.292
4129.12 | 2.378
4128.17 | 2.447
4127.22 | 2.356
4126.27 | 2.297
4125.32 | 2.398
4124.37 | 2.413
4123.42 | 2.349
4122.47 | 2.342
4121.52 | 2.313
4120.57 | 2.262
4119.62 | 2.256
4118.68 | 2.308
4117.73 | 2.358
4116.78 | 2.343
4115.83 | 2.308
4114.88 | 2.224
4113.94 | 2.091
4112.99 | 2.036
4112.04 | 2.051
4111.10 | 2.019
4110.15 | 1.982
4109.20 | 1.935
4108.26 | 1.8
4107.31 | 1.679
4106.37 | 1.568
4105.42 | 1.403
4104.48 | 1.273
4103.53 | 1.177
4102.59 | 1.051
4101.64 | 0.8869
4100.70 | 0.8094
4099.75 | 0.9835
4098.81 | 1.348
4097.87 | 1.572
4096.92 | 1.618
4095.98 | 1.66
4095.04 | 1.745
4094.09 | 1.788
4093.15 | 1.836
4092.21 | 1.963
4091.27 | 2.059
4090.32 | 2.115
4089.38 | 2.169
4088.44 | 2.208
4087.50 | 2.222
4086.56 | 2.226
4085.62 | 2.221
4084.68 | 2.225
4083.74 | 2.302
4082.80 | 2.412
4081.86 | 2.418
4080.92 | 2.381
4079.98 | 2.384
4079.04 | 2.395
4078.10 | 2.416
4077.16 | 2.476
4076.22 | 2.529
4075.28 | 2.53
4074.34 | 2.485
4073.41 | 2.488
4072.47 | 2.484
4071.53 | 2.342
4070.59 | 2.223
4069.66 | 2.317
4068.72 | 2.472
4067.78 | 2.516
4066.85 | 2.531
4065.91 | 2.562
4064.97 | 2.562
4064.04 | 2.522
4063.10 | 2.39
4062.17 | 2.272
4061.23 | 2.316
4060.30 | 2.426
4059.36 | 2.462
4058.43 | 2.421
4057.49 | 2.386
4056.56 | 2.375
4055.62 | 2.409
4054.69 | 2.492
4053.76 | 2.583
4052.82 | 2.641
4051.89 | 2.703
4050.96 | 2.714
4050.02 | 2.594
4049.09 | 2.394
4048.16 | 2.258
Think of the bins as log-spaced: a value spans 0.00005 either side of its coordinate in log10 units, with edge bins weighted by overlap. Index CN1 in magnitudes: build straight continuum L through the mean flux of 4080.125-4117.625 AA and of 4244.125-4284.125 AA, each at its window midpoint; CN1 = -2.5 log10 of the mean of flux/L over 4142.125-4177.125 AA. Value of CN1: -0.171 mag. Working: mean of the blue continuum 1.86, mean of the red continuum 2.23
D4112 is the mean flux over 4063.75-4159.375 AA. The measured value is 2.19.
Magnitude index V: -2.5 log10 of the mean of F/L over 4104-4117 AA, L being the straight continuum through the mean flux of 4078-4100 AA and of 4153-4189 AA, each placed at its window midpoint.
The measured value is 0.12 mag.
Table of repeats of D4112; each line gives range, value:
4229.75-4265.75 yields 2.3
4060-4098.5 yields 2.26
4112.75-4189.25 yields 2.35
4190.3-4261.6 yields 2.32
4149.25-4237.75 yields 2.33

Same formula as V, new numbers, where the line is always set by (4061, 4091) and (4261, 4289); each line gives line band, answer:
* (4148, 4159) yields -0.02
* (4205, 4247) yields -0.05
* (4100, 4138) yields 0.13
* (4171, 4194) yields -0.03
